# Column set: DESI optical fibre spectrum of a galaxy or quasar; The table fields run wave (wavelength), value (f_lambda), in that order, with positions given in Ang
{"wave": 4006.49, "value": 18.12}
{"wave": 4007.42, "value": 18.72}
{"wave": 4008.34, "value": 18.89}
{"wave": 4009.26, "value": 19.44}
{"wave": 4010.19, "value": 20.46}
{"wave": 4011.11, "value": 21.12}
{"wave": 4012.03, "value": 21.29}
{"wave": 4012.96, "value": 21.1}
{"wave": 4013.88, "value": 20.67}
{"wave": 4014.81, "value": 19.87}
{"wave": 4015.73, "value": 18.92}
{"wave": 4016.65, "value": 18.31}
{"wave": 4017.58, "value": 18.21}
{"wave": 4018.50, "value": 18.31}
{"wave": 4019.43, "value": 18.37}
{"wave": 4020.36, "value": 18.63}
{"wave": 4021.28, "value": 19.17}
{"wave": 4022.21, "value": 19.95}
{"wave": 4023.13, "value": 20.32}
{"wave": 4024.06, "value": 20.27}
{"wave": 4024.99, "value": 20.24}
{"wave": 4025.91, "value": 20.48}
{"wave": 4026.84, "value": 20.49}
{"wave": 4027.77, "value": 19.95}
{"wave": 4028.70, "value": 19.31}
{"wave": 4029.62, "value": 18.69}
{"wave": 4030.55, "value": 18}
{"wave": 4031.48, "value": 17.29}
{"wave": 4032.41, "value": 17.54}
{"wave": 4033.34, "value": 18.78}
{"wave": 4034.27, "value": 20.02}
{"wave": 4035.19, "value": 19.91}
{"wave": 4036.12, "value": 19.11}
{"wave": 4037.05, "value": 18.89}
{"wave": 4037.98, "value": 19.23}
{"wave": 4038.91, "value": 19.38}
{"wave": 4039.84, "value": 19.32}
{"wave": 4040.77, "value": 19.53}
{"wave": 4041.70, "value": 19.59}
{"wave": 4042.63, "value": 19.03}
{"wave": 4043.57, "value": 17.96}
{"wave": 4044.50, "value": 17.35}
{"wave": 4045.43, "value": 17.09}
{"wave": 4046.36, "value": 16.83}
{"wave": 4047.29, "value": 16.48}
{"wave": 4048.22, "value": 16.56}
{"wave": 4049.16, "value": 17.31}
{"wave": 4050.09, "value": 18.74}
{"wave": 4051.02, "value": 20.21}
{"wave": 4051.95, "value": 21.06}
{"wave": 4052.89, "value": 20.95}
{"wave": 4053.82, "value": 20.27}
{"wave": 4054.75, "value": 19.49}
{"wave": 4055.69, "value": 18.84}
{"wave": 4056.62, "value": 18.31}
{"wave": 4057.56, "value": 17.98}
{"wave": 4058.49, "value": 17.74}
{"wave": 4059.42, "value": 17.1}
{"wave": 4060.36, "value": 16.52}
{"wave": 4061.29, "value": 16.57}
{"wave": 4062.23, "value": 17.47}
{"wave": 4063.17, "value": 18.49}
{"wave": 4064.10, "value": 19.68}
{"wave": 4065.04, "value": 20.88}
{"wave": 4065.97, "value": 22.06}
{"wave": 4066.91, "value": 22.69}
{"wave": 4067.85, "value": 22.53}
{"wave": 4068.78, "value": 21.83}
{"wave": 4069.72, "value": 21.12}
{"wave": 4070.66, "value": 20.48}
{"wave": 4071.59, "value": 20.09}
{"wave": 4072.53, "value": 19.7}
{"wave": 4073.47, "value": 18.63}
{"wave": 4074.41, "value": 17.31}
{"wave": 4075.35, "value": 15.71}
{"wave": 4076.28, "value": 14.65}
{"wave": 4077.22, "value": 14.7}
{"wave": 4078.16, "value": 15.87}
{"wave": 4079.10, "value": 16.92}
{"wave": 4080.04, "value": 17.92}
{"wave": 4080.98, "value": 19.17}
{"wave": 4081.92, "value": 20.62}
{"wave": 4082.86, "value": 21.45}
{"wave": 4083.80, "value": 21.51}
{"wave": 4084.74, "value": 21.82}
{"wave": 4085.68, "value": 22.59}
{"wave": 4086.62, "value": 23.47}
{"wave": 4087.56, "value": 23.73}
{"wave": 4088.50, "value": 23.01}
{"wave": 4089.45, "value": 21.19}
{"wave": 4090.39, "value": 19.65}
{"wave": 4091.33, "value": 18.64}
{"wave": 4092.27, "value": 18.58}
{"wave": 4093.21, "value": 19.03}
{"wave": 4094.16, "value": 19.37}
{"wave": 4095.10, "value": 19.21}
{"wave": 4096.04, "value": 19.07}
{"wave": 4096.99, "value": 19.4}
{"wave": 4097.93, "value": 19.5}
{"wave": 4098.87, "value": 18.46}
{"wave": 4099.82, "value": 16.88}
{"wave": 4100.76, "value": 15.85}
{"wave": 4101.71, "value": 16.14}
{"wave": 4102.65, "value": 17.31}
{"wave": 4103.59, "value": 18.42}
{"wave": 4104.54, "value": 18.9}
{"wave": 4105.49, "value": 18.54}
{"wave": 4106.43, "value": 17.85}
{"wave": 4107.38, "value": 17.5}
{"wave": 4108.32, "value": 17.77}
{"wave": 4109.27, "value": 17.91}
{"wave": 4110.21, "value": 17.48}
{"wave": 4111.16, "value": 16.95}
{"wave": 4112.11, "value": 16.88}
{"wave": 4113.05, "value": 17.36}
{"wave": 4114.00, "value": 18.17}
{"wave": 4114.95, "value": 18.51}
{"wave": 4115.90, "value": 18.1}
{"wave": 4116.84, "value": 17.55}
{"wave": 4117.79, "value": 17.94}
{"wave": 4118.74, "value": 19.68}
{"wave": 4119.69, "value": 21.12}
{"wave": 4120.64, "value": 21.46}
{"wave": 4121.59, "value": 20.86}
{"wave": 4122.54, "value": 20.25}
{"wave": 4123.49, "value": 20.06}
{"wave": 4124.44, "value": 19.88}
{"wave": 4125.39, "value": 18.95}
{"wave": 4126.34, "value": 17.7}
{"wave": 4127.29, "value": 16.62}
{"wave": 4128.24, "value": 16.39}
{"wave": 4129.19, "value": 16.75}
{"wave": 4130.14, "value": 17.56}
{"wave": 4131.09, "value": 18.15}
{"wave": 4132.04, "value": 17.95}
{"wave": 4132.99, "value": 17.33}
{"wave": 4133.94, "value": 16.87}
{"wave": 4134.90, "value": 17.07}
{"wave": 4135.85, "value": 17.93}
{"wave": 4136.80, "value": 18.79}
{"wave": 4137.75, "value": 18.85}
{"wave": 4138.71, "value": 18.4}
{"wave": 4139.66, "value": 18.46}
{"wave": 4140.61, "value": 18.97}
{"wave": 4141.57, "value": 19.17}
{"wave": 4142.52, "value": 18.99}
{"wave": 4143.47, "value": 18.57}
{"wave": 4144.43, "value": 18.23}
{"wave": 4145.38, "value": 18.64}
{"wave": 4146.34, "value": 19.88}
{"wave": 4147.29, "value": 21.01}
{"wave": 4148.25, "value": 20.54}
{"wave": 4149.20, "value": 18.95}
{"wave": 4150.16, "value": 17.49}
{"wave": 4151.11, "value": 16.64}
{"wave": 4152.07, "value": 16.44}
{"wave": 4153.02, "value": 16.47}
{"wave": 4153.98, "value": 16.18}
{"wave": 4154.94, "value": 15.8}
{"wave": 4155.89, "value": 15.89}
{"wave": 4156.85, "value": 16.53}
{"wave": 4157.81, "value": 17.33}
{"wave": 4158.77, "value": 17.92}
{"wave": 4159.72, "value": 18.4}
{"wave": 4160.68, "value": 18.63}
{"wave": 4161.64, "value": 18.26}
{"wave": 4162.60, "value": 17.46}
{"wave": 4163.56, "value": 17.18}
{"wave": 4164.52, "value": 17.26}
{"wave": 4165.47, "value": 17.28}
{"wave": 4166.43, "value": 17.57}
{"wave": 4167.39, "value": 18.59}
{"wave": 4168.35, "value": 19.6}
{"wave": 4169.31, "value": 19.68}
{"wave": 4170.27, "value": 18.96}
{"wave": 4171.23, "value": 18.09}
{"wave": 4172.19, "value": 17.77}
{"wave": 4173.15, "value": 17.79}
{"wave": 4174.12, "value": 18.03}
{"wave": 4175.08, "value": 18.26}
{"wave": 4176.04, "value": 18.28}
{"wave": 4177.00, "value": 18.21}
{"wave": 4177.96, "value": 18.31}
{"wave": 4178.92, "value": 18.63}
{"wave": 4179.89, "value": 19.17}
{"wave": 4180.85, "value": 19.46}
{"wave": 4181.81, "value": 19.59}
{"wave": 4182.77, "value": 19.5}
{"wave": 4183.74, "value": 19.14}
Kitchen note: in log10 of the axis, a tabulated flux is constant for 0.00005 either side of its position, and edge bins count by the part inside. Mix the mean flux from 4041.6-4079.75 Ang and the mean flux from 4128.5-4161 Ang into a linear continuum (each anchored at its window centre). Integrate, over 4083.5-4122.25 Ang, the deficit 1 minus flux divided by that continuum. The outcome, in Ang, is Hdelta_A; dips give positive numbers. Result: -1.7 Ang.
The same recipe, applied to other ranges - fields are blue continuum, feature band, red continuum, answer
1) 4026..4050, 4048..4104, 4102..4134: -2.3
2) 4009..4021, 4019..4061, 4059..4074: 1.7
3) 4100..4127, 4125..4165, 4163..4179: 0.9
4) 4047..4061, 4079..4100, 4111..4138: -2.0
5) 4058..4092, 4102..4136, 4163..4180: 1.3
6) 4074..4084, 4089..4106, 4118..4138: -0.5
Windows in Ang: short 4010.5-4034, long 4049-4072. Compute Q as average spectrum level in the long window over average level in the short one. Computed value 1.01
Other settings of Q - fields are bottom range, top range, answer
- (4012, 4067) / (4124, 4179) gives 0.95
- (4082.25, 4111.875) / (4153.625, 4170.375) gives 0.92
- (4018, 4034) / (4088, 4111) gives 0.97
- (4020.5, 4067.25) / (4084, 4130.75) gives 1.00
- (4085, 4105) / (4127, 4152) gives 0.94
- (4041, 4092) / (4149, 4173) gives 0.92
